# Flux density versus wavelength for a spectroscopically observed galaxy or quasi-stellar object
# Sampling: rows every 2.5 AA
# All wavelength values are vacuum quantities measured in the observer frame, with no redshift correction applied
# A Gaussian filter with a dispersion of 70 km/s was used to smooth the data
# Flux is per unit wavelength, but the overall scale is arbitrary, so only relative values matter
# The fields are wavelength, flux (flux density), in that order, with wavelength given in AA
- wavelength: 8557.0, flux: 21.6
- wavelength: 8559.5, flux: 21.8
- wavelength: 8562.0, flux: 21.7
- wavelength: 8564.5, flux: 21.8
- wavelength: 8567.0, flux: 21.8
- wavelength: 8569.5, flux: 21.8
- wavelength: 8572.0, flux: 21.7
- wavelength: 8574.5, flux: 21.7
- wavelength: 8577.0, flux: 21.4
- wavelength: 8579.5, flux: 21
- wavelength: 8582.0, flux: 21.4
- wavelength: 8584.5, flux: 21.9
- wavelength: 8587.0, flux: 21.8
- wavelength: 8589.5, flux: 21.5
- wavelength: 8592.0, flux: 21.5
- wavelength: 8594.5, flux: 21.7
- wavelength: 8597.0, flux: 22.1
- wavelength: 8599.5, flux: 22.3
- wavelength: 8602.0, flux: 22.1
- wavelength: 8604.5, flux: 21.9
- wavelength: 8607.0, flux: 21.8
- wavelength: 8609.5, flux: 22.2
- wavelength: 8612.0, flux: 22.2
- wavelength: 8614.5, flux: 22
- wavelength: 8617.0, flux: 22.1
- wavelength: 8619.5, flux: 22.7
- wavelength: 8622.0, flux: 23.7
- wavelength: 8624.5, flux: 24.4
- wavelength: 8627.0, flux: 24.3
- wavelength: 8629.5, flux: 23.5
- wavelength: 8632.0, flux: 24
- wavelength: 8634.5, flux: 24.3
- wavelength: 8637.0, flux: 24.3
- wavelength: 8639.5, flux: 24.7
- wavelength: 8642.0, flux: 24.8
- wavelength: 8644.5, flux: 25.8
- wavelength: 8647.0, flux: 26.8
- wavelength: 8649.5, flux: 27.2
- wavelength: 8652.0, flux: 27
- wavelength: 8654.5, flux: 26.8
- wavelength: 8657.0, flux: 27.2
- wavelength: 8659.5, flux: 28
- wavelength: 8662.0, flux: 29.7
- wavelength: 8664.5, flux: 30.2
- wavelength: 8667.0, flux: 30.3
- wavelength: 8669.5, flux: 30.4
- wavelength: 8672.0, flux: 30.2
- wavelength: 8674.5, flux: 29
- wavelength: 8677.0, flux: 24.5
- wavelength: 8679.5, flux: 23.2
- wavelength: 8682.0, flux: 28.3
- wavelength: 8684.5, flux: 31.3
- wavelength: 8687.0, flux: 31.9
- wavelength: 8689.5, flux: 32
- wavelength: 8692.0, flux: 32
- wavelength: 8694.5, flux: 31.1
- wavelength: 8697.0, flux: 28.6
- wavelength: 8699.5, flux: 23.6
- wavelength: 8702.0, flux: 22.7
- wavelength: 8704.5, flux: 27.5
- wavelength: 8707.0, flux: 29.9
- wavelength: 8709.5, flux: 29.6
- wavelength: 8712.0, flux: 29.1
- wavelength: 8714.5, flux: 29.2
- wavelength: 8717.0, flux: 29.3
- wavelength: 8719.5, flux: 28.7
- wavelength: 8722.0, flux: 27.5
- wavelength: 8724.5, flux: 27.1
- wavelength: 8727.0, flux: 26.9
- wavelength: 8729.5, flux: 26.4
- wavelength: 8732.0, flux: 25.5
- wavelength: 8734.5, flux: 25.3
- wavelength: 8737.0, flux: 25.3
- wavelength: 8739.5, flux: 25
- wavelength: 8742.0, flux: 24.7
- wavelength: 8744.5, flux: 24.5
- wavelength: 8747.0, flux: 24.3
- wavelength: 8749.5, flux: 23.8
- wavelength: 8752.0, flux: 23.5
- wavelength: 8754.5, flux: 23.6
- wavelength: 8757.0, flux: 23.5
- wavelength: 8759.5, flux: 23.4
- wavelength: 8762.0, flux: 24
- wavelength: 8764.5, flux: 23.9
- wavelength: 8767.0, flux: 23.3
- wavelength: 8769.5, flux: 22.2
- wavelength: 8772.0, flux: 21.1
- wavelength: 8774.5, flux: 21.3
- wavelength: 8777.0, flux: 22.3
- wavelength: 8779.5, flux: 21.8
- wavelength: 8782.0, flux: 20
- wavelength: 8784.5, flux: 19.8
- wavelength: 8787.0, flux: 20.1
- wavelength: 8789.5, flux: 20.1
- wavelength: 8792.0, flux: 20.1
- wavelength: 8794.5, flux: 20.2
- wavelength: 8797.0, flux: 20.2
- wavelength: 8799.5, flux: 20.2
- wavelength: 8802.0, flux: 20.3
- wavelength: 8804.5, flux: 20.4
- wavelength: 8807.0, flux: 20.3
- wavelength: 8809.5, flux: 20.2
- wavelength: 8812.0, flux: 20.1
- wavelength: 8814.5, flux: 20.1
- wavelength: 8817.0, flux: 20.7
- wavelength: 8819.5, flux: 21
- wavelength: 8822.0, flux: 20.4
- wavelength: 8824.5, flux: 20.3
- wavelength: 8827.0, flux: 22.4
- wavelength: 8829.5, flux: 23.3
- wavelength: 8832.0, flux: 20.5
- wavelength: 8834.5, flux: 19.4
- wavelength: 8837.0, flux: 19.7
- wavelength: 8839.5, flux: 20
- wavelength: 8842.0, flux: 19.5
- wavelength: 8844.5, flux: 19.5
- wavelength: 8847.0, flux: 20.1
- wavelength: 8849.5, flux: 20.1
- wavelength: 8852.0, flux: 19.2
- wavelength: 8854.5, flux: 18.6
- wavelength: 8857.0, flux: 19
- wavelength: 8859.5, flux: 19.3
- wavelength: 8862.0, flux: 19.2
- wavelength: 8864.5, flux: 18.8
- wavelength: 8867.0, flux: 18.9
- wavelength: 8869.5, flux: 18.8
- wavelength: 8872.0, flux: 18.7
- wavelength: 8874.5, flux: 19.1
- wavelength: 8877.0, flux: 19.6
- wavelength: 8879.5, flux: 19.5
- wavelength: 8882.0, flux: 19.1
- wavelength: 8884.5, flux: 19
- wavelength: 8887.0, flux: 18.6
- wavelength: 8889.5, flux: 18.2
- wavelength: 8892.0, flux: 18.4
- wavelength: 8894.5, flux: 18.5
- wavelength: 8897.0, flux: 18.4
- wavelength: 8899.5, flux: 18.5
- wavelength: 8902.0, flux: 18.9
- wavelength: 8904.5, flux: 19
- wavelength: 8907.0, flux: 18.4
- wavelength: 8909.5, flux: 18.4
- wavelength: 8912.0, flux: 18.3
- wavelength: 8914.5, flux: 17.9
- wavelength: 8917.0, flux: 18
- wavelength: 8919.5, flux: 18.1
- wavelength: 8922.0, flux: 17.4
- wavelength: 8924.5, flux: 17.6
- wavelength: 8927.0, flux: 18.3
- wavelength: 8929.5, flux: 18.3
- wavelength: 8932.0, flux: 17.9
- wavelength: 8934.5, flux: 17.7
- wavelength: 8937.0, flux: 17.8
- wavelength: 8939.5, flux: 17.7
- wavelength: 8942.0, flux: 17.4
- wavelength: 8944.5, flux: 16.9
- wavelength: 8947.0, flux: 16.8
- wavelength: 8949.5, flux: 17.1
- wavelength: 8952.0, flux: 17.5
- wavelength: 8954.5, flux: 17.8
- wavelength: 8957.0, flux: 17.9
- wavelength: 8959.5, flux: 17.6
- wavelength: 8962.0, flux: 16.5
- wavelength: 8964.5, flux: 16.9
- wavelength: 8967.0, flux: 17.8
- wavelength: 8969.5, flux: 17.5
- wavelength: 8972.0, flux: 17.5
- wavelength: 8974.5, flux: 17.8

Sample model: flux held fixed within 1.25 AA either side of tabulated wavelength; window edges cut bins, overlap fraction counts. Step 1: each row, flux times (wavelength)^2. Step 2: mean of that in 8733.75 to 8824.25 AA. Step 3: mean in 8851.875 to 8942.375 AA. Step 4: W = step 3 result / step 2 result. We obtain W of 0.9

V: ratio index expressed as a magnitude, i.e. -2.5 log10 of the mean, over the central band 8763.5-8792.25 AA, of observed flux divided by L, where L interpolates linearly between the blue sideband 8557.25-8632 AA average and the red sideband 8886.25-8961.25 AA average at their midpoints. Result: -0.08 mag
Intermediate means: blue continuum 22.2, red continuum 18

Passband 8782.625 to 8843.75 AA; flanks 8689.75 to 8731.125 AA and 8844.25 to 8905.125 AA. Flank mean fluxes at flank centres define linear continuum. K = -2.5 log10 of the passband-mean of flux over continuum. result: 0.10 mag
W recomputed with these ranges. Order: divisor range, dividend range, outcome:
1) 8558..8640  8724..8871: 1.01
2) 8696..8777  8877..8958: 0.74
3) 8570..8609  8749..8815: 1.03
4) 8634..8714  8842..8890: 0.72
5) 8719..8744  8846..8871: 0.76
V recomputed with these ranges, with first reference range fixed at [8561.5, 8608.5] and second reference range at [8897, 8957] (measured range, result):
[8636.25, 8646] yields -0.18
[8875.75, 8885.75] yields -0.05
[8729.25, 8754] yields -0.23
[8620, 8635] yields -0.13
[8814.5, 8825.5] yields -0.08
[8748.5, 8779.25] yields -0.16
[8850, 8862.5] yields -0.02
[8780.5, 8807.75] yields -0.04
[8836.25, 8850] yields -0.05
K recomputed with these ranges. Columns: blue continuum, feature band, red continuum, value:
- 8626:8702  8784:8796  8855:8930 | 0.127 mag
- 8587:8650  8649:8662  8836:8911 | -0.209 mag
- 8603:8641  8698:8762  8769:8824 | -0.201 mag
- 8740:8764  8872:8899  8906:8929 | 0.021 mag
